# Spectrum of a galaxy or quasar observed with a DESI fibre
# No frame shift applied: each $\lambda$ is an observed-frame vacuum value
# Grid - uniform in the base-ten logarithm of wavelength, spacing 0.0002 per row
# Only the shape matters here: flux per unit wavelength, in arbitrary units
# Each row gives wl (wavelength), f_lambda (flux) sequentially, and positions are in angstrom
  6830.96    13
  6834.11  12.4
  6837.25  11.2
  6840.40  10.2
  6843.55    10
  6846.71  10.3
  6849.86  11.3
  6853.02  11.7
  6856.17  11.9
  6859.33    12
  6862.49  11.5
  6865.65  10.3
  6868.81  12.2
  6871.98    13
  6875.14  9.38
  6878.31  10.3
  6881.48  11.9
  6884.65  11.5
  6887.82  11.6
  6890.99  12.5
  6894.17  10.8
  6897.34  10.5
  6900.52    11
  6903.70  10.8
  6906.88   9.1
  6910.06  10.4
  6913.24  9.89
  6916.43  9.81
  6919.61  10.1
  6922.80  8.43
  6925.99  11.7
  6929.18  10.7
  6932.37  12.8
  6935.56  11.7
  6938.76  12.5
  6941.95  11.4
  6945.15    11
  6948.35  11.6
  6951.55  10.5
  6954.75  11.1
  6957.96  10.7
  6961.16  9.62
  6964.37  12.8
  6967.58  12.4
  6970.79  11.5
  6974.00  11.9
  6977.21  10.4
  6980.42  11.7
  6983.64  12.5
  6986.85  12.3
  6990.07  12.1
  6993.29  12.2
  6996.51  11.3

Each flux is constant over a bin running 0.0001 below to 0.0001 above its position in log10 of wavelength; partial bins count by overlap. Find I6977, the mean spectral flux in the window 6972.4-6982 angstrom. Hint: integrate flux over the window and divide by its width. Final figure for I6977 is 11.3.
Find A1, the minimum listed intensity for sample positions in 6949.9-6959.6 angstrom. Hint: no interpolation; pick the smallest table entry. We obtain 10.5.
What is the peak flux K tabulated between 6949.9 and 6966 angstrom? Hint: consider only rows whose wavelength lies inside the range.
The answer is 12.8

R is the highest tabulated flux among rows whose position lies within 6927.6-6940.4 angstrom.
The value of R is 12.8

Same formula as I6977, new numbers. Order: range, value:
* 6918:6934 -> 10.8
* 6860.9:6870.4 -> 11.3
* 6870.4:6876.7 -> 11.2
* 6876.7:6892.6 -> 11.6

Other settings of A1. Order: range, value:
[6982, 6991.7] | 12.1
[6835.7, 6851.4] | 10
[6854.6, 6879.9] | 9.38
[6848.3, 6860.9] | 11.3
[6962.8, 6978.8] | 10.4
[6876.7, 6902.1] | 10.3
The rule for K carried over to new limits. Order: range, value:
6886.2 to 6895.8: 12.5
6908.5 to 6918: 10.4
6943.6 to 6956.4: 11.6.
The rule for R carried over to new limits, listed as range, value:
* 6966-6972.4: 12.4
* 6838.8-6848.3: 10.3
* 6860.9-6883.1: 13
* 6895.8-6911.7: 11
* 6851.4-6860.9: 12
